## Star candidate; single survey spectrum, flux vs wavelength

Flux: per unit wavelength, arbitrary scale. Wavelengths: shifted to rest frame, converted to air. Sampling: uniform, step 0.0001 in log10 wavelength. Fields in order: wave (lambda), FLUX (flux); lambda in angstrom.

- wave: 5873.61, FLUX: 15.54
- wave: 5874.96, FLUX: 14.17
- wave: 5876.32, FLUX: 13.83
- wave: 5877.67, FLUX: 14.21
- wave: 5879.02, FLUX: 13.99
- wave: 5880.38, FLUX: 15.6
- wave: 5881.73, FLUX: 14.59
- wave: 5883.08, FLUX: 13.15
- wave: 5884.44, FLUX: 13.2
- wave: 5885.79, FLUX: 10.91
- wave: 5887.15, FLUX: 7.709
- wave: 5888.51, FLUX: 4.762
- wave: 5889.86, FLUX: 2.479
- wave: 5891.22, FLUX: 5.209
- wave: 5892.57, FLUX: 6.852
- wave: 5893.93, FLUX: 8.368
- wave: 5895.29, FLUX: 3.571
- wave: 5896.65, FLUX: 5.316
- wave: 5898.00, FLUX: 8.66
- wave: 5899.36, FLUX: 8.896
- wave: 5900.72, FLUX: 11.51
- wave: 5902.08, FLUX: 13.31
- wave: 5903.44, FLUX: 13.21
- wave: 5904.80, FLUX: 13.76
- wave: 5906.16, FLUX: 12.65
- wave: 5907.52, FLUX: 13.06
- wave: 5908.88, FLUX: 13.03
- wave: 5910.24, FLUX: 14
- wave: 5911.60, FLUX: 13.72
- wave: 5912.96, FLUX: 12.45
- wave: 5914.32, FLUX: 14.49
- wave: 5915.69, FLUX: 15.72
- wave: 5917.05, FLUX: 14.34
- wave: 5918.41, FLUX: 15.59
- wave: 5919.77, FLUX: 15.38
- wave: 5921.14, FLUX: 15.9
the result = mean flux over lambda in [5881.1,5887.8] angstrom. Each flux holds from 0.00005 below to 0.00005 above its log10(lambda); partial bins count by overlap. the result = 11.9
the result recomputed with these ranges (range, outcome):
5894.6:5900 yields 6.6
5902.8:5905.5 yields 13.5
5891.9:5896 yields 6.24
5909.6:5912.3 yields 13.9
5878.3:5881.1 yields 14.8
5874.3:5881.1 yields 14.4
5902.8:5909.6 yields 13.1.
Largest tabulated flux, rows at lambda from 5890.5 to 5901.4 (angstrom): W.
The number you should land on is 11.51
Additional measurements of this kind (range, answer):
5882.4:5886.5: 13.2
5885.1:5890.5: 10.91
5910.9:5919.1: 15.72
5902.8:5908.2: 13.76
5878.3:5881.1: 15.6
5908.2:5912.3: 14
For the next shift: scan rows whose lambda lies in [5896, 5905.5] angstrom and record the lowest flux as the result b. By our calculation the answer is 5.316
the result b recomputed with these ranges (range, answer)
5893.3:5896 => 3.571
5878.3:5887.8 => 7.709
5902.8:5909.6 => 12.65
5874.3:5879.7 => 13.83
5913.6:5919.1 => 14.34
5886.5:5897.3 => 2.479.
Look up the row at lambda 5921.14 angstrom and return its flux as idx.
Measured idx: 15.9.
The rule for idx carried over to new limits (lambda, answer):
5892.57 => 6.852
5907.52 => 13.06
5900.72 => 11.51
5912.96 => 12.45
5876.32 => 13.83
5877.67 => 14.21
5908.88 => 13.03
